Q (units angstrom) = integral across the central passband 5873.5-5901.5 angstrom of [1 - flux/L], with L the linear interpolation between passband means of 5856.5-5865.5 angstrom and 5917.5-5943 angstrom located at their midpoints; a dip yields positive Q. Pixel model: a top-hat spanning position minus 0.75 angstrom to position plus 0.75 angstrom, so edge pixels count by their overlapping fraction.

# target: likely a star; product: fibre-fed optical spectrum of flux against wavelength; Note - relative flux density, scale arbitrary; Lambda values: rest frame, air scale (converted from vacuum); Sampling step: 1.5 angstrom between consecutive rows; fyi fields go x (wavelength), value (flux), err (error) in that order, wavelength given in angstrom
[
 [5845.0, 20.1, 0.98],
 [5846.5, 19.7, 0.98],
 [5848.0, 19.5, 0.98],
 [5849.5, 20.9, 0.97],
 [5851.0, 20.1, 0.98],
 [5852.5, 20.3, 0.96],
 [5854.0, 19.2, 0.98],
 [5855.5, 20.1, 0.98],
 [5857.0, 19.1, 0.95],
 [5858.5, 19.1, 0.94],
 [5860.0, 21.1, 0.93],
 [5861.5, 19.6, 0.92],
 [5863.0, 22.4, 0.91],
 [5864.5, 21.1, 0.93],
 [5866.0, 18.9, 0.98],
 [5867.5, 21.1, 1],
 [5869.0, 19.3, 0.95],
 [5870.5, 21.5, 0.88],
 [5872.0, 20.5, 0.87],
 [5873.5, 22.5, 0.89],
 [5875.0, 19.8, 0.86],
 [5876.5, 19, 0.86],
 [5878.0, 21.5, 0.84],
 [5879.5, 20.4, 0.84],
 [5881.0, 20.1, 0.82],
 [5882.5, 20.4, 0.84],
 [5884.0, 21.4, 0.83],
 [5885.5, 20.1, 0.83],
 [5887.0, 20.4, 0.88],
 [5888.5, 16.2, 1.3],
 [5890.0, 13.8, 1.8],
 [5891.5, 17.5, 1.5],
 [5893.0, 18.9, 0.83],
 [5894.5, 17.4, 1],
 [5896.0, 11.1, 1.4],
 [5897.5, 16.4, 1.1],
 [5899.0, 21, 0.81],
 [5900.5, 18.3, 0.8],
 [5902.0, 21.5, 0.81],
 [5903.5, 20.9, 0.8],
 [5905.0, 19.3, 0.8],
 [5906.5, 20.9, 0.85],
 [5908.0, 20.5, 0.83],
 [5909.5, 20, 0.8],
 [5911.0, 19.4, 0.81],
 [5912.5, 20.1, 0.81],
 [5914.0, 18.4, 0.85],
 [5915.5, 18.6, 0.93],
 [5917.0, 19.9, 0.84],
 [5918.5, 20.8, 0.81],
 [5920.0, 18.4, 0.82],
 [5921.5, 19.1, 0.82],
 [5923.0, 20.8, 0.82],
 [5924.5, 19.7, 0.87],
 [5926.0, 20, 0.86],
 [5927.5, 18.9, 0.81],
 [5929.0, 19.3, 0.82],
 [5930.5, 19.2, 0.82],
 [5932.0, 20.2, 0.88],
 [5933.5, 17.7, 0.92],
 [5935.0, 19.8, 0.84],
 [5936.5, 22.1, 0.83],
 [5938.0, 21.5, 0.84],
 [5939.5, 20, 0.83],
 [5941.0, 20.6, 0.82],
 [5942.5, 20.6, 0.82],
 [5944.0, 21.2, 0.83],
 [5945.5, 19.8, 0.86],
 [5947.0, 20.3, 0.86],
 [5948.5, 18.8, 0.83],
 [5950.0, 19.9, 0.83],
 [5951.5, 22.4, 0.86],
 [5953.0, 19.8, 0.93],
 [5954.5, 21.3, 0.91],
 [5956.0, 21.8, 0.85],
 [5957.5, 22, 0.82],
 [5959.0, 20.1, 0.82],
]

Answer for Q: 2.1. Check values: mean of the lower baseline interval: 20.4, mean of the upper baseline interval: 19.9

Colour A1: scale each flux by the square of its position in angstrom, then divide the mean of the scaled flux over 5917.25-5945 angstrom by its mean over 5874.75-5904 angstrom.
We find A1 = 1.1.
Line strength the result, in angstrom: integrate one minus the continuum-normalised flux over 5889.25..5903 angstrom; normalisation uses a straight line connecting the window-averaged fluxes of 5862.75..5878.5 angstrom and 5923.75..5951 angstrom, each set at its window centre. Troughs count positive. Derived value 2.0 angstrom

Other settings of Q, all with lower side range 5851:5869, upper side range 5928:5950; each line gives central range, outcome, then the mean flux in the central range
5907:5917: 0.3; 19.6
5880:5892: 0.8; 18.8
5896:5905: 0.5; 18.9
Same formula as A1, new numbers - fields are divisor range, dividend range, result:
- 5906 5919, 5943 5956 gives 1.05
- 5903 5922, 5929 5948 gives 1.03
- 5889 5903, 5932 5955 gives 1.19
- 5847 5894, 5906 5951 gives 1.02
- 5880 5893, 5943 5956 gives 1.12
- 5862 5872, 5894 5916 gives 0.93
